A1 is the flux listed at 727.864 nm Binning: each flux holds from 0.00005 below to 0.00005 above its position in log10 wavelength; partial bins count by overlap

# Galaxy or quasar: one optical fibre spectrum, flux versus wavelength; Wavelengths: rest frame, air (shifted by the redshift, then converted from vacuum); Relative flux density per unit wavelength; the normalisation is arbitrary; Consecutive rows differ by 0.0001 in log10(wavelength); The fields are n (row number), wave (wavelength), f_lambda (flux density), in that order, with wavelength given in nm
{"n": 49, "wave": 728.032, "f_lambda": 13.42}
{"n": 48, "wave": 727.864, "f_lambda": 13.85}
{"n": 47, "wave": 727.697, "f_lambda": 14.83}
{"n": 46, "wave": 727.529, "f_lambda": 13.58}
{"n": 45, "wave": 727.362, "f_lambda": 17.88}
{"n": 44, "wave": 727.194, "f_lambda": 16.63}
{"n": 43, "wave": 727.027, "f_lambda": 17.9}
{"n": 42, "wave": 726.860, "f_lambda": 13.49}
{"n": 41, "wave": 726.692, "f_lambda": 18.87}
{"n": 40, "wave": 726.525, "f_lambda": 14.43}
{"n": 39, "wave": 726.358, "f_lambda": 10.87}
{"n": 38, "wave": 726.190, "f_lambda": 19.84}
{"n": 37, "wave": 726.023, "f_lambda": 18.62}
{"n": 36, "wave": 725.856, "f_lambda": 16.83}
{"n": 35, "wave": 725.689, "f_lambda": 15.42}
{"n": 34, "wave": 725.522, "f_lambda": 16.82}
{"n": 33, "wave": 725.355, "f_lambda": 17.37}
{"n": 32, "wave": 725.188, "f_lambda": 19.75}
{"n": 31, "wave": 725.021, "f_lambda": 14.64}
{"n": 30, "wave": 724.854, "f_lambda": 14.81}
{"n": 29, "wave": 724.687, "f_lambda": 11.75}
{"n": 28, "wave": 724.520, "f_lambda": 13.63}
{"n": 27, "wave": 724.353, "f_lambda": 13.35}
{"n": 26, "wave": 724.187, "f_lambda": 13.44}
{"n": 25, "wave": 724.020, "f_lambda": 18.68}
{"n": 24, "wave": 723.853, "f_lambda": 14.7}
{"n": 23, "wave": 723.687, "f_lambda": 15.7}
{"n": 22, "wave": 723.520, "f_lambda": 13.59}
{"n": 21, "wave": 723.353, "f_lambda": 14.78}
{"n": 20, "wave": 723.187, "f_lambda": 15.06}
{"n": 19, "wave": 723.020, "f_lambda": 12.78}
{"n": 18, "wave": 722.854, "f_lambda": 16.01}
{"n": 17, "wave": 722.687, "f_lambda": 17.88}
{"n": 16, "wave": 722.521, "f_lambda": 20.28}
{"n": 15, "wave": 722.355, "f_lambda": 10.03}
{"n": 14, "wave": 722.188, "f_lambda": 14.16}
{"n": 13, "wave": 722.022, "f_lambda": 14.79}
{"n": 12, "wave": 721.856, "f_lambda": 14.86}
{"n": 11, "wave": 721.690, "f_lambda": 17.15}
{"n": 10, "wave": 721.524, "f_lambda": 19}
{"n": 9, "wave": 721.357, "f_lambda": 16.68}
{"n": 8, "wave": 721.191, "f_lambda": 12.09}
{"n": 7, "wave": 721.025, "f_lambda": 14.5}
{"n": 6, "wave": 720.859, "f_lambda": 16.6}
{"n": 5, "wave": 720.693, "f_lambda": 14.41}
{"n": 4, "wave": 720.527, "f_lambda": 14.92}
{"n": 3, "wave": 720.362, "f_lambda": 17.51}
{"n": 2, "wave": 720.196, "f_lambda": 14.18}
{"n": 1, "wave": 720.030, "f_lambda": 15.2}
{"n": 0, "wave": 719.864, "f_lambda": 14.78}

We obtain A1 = 13.85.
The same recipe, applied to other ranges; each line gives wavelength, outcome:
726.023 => 18.62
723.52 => 13.59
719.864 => 14.78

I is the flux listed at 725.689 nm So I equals 15.42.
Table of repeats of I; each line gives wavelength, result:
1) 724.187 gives 13.44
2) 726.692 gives 18.87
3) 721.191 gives 12.09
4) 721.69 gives 17.15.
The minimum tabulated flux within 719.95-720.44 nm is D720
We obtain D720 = 14.18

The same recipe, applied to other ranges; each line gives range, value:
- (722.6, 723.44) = 12.78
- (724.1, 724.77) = 11.75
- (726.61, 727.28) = 13.49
